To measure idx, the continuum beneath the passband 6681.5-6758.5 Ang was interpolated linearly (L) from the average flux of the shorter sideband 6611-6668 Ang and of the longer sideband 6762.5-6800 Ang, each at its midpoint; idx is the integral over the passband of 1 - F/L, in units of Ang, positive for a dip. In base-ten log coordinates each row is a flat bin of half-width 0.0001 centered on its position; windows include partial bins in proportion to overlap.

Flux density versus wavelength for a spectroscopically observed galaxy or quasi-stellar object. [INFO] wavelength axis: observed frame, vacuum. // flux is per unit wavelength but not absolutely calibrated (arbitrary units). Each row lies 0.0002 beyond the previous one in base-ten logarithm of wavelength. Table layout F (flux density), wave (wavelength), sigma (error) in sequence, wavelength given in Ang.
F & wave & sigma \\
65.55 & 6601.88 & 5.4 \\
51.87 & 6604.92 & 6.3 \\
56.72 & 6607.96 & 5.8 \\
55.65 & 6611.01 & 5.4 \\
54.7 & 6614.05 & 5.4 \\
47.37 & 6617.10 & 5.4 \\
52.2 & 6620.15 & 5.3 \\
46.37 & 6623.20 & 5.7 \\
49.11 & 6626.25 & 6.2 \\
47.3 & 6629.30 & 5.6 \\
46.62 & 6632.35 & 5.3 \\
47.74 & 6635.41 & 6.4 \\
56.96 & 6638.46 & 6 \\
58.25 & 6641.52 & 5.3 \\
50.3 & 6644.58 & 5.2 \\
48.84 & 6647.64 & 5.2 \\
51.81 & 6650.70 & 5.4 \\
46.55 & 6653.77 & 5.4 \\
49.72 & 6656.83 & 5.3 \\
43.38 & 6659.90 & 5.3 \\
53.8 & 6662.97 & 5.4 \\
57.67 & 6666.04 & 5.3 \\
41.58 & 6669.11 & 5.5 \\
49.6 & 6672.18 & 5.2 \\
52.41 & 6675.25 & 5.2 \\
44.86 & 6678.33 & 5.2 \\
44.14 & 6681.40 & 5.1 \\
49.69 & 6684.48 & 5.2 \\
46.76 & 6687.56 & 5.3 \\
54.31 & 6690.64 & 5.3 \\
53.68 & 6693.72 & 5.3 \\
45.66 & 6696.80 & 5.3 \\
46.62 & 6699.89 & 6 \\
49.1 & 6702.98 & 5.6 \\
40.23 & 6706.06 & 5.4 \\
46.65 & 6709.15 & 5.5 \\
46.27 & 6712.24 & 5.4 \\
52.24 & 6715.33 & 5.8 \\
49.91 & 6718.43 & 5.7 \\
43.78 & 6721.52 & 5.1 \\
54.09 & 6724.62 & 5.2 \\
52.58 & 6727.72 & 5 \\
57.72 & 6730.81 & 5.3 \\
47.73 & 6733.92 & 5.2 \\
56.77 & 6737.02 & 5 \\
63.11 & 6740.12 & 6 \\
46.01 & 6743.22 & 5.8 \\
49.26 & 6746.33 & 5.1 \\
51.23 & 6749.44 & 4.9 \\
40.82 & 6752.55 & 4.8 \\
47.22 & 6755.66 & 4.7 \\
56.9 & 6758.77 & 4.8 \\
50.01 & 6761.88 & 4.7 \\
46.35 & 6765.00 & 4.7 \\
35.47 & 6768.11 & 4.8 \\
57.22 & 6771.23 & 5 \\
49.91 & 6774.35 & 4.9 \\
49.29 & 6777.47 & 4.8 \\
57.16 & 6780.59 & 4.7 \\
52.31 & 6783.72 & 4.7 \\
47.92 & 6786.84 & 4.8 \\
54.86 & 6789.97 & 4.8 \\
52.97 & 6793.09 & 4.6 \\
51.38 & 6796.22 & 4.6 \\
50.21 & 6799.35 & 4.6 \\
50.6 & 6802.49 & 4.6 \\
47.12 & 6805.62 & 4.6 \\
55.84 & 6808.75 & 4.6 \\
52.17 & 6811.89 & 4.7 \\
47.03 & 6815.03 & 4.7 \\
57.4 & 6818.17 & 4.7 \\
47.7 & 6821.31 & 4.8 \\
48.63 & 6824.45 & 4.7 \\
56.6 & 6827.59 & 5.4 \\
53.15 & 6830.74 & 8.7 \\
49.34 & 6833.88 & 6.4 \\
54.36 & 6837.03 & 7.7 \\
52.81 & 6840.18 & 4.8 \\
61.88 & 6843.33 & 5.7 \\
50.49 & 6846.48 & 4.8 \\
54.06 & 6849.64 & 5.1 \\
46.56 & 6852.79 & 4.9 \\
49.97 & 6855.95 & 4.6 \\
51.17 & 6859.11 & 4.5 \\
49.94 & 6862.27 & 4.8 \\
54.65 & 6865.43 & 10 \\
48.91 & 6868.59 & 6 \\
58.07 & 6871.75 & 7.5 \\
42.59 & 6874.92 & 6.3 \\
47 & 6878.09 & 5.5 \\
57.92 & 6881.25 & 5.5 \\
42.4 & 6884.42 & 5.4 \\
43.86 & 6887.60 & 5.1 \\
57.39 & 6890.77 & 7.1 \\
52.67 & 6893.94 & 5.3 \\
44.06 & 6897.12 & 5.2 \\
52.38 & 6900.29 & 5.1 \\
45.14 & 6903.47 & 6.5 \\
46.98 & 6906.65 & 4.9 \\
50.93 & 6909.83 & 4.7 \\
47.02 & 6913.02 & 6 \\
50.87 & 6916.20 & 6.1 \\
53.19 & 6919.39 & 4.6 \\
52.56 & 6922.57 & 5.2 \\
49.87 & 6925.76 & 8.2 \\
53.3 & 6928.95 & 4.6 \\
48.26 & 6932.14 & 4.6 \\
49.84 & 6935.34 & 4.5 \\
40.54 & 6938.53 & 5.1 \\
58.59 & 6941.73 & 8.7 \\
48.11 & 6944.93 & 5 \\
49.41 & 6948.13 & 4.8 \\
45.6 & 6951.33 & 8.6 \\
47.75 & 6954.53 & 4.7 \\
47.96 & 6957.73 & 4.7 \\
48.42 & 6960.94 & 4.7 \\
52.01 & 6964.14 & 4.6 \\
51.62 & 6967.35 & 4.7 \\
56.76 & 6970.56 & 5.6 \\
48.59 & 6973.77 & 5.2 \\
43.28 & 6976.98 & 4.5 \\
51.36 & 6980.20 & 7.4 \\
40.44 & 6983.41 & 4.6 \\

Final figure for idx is 1.2 Ang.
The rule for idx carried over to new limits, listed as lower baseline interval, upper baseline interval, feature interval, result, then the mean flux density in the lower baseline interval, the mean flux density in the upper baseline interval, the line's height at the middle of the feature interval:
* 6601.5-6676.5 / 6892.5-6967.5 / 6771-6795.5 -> -1.1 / 51.1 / 49.4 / 50.2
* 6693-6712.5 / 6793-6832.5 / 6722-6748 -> -2.7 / 46.6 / 51.5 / 48.1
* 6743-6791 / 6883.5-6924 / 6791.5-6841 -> -2.3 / 49.5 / 49.3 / 49.4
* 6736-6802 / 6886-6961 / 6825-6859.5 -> -1.8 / 50.7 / 49.4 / 50.1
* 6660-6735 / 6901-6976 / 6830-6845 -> -1.5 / 49.1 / 49.7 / 49.4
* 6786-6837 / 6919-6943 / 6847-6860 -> 0.2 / 51.6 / 50.5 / 51.2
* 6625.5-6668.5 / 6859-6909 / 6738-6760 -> -0.3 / 50.4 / 49.7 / 50.1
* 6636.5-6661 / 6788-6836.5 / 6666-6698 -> 1.4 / 50.8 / 51.7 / 51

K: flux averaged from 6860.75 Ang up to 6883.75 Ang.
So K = 51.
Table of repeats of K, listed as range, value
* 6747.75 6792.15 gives 49.8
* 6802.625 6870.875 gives 51.9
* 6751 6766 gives 48.3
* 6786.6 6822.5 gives 51.4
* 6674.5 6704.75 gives 48.6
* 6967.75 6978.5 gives 49.8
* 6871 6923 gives 49.5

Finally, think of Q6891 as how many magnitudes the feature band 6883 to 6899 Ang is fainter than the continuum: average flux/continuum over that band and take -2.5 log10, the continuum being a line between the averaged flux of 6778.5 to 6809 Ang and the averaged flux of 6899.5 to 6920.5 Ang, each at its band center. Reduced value 0.033 mag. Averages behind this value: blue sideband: 51.8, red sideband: 49.3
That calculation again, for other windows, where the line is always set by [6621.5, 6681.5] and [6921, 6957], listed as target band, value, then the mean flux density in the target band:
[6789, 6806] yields -0.041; 51.4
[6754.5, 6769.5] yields 0.047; 47.3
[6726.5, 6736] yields -0.073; 52.9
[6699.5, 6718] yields 0.054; 47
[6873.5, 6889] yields 0.059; 46.8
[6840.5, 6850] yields -0.122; 55.3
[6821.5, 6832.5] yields -0.058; 52.1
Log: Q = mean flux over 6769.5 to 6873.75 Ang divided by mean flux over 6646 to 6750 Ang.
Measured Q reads 1.0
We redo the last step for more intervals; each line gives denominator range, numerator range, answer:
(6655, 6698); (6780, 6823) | 1.05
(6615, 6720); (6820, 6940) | 1.03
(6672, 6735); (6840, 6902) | 1.04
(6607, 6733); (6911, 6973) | 1.01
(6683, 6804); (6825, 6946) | 1.01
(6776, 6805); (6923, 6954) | 0.95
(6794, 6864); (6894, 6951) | 0.96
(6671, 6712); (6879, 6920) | 1.03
